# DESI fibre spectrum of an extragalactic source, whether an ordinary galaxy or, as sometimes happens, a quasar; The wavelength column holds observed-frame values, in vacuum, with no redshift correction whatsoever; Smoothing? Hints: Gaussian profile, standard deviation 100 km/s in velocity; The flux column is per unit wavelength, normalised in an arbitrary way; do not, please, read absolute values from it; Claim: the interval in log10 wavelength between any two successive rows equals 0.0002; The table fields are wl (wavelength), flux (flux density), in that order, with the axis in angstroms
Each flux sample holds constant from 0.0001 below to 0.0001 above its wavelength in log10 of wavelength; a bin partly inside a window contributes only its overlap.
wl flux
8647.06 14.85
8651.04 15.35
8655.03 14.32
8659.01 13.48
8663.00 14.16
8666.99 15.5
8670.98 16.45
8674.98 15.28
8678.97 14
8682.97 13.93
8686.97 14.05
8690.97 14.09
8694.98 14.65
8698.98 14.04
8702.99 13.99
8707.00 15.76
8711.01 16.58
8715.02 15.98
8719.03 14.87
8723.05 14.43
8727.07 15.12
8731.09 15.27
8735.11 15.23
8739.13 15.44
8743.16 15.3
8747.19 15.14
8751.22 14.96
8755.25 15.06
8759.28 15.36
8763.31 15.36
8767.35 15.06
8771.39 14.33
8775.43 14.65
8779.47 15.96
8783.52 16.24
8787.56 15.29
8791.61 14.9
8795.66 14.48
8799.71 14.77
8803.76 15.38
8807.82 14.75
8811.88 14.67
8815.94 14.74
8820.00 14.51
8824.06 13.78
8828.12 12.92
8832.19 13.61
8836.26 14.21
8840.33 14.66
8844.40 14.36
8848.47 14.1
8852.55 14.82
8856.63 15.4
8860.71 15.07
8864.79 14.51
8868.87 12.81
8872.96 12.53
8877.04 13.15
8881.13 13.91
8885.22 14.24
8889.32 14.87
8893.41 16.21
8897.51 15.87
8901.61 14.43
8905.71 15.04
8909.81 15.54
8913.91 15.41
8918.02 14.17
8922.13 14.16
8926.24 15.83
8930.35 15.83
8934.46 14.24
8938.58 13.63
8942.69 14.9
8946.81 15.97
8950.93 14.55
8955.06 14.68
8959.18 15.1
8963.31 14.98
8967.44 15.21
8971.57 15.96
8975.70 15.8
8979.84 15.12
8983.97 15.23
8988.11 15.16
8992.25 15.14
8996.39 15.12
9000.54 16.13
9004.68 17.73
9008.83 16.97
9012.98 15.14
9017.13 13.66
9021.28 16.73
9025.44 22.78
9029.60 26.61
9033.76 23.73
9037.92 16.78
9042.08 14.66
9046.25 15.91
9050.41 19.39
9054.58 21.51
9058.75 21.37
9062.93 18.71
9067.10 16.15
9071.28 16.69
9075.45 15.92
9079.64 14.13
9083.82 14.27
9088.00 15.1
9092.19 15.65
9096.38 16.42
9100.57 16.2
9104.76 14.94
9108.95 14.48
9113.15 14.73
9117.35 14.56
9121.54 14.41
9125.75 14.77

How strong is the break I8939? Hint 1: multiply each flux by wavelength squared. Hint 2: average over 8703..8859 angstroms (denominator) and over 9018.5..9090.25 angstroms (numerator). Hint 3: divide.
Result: 1.30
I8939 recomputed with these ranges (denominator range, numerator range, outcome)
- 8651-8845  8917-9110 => 1.17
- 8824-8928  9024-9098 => 1.30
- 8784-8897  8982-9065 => 1.29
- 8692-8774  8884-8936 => 1.04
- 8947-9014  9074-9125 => 1.00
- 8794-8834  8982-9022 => 1.14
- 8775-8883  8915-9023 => 1.09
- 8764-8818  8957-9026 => 1.10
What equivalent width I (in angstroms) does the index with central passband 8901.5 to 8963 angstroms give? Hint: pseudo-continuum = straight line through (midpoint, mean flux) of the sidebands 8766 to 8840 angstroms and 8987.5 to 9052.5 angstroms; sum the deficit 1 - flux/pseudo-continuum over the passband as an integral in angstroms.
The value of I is 5.7 angstroms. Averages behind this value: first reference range 14.7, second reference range 17.7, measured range 14.9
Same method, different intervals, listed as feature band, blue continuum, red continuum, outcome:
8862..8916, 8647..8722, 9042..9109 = 4.36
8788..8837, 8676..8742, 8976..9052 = 3.90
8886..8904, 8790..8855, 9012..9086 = 0.37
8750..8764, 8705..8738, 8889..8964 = 0.15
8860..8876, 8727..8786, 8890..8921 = 1.71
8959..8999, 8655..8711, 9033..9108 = 2.64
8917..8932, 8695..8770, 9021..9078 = 2.14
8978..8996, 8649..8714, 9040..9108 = 1.19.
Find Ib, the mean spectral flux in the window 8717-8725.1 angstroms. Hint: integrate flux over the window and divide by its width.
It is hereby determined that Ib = 14.7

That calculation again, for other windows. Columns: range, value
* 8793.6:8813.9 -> 14.8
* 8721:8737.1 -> 15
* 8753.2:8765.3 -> 15.3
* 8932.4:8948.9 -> 14.7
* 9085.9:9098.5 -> 15.7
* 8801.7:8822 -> 14.8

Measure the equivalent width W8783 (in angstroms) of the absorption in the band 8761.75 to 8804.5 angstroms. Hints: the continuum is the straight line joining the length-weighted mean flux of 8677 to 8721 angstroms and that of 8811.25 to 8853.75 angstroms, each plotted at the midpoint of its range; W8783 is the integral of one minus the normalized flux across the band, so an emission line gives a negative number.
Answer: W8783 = -2.17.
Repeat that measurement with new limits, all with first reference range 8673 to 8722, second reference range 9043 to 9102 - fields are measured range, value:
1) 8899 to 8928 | 1.9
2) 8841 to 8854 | 1.0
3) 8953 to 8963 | 0.8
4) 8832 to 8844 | 1.0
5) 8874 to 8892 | 2.0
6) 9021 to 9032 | -4.2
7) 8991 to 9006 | 0.5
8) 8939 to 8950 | 0.8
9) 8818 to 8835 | 1.9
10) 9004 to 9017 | 0.4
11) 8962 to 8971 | 0.6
